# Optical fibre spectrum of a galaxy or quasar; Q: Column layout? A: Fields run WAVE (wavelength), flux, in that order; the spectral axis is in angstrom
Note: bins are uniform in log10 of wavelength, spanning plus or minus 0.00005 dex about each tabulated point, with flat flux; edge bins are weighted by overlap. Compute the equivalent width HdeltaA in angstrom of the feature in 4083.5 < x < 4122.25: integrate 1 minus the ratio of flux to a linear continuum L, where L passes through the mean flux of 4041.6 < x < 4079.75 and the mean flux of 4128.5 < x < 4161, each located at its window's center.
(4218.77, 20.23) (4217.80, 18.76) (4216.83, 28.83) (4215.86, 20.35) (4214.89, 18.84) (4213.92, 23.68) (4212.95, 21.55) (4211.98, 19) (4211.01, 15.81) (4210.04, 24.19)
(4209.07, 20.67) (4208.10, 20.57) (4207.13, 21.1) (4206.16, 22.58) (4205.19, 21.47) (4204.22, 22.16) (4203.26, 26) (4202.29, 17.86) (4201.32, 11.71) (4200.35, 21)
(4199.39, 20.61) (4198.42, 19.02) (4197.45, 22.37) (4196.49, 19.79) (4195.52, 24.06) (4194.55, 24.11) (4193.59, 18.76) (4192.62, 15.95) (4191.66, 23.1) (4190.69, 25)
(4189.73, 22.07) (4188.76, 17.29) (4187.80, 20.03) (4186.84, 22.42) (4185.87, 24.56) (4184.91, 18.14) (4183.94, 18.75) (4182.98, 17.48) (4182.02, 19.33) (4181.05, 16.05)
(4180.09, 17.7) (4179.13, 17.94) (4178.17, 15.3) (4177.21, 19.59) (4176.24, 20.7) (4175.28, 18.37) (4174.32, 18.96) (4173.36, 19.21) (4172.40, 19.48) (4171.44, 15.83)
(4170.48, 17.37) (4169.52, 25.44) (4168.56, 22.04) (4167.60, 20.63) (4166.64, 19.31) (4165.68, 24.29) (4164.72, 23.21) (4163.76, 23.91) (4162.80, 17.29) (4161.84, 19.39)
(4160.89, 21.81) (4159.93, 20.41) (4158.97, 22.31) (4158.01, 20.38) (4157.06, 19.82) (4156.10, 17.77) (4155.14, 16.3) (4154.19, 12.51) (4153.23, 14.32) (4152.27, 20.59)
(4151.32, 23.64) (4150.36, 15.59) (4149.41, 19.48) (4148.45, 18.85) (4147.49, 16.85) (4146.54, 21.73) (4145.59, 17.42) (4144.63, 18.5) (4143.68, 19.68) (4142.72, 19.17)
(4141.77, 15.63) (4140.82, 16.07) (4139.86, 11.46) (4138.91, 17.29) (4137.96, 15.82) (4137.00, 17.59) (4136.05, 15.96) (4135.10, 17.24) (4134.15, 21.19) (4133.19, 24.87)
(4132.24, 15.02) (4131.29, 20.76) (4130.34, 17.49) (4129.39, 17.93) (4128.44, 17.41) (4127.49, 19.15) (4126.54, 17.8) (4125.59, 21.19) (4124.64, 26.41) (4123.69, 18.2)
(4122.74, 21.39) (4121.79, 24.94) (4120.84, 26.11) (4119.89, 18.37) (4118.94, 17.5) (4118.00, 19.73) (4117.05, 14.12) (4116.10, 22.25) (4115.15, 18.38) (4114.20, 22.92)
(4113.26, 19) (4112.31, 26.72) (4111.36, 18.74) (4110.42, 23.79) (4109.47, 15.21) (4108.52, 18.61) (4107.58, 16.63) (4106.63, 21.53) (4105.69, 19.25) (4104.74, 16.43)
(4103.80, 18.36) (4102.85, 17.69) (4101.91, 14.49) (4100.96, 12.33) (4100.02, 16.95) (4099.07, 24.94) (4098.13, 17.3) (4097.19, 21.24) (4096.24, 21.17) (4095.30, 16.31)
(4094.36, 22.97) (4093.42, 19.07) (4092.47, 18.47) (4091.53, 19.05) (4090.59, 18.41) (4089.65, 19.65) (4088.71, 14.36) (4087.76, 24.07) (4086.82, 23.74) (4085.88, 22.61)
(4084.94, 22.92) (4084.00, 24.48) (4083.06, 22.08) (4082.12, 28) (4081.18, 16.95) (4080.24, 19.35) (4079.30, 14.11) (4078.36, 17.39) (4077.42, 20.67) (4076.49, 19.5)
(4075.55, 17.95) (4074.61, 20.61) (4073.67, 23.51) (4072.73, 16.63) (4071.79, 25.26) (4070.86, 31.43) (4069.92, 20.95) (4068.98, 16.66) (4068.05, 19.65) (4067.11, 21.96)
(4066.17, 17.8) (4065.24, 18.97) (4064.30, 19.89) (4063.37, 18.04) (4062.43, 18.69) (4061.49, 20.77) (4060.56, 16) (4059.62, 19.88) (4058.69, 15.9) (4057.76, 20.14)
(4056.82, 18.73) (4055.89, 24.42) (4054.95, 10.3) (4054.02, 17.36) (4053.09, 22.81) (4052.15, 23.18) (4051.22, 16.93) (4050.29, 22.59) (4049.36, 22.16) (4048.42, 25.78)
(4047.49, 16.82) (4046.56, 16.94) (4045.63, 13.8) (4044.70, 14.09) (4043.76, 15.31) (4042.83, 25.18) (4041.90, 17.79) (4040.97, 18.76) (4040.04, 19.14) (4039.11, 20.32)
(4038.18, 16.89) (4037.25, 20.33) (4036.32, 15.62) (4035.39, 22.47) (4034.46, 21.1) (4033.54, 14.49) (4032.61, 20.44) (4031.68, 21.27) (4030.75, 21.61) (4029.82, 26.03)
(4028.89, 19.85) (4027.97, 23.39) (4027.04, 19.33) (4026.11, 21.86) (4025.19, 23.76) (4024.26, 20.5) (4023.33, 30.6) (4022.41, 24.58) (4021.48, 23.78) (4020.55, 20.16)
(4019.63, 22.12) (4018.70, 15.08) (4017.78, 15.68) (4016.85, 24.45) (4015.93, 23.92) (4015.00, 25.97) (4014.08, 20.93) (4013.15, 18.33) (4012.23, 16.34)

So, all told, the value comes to -1.95 angstrom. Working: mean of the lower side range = 19.4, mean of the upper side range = 18.2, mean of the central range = 19.8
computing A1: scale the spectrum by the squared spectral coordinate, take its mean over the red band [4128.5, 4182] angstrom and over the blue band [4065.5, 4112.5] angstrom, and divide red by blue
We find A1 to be 0.97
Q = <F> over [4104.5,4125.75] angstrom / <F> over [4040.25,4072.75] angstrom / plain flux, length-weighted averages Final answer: 1.04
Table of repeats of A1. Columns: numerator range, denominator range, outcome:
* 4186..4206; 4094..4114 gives 1.14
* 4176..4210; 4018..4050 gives 1.07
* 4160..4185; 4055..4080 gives 1.05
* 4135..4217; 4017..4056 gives 1.04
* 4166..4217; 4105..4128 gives 1.03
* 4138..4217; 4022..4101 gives 1.04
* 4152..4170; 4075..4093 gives 1.03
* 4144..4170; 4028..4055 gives 1.07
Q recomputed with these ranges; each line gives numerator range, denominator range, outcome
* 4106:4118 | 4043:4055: 1.06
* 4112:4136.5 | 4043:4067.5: 1.06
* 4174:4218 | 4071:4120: 1.03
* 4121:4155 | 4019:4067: 0.93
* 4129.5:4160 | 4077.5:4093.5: 0.89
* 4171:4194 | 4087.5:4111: 1.03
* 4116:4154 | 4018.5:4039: 0.89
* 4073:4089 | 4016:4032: 0.94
